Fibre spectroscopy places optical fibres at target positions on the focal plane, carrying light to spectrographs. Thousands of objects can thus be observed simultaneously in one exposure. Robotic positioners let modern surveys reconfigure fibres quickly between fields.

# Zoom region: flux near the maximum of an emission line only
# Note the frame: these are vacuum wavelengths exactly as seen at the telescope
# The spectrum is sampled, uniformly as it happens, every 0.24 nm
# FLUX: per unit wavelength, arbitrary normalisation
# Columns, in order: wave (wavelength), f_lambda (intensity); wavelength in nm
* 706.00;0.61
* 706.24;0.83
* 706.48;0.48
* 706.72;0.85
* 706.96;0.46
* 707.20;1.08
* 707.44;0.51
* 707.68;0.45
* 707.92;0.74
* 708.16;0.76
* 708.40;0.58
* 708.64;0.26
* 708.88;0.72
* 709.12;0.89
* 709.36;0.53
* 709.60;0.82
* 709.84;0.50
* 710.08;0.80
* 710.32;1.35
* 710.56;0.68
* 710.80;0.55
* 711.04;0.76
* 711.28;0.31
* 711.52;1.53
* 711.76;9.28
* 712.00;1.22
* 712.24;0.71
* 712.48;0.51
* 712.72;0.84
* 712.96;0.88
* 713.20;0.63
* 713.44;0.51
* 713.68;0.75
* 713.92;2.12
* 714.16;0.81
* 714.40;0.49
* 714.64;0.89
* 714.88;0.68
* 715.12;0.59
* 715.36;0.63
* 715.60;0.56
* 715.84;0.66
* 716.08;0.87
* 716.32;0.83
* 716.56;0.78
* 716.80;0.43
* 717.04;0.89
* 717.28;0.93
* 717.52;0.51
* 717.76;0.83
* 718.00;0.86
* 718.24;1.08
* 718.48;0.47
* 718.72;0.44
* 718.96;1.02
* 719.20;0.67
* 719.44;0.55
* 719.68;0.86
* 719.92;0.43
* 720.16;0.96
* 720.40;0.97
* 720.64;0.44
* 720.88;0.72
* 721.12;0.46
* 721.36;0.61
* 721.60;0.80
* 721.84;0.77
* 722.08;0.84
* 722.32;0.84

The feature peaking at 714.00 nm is [N II]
